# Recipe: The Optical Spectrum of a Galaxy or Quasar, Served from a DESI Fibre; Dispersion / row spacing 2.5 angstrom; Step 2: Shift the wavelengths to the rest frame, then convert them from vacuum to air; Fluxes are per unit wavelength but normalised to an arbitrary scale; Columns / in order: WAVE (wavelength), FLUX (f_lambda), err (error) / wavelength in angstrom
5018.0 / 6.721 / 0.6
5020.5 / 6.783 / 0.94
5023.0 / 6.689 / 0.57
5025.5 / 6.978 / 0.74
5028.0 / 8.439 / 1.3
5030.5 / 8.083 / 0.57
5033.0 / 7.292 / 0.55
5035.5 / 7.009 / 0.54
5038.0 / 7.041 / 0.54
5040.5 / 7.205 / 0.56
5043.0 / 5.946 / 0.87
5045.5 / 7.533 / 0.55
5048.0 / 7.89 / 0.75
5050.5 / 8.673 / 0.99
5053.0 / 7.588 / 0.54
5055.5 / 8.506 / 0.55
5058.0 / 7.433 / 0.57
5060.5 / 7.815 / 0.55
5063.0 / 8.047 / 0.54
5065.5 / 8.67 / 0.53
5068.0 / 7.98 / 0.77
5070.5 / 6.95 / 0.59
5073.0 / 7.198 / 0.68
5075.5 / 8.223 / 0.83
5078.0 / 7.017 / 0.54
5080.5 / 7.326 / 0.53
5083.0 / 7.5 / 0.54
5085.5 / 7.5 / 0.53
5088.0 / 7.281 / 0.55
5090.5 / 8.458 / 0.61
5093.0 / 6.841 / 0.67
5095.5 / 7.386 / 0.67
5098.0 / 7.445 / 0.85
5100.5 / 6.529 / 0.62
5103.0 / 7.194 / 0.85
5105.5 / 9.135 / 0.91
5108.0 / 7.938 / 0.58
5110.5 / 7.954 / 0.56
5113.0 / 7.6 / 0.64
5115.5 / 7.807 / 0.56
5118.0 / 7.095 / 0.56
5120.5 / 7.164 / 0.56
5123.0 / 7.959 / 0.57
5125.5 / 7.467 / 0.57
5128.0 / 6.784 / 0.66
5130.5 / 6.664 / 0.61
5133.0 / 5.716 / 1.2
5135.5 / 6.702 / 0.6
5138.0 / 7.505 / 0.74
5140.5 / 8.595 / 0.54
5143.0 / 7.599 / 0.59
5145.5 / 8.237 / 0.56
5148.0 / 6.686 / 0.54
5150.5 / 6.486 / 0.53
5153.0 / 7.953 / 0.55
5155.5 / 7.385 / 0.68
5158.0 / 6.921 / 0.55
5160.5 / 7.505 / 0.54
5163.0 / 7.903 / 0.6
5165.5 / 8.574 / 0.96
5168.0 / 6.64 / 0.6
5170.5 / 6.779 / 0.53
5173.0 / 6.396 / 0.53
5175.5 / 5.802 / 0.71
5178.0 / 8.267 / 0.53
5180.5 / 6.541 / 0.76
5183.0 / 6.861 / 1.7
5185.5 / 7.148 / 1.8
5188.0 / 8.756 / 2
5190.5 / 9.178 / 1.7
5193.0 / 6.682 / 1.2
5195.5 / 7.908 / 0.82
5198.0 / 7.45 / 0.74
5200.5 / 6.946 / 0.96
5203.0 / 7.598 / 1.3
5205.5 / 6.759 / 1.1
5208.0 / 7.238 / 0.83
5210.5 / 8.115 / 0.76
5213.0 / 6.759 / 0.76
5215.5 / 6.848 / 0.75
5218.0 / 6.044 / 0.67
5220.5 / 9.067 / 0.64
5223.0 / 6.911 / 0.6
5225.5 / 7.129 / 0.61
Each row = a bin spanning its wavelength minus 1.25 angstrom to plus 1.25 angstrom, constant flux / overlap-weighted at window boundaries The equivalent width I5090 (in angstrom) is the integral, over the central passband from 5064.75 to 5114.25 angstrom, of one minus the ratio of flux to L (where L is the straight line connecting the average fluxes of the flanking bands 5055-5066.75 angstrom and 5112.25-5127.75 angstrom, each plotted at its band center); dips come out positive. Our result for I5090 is 1.1 angstrom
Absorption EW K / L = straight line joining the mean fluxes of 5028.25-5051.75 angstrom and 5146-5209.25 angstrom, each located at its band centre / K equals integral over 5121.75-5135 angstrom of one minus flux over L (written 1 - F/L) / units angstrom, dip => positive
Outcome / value 0.81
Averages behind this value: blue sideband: 7.45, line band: 6.91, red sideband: 7.31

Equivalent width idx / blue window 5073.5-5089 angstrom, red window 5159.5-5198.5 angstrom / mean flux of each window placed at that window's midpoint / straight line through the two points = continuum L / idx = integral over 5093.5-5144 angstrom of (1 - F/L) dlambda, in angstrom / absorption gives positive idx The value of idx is 0.2 angstrom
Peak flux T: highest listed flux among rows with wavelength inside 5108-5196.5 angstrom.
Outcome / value 9.178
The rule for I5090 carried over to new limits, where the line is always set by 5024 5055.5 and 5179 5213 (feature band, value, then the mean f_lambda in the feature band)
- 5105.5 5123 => -0.6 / 7.73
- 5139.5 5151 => -0.1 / 7.56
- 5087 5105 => 0.3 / 7.38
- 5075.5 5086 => 0.1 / 7.43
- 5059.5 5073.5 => -0.6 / 7.81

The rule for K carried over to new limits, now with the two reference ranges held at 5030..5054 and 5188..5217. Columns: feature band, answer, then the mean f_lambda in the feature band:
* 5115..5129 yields 0.1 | 7.37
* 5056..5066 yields -0.8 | 7.98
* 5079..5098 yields -0.1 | 7.46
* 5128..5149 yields 0.7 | 7.19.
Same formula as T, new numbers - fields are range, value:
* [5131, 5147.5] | 8.595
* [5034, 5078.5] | 8.673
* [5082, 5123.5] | 9.135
